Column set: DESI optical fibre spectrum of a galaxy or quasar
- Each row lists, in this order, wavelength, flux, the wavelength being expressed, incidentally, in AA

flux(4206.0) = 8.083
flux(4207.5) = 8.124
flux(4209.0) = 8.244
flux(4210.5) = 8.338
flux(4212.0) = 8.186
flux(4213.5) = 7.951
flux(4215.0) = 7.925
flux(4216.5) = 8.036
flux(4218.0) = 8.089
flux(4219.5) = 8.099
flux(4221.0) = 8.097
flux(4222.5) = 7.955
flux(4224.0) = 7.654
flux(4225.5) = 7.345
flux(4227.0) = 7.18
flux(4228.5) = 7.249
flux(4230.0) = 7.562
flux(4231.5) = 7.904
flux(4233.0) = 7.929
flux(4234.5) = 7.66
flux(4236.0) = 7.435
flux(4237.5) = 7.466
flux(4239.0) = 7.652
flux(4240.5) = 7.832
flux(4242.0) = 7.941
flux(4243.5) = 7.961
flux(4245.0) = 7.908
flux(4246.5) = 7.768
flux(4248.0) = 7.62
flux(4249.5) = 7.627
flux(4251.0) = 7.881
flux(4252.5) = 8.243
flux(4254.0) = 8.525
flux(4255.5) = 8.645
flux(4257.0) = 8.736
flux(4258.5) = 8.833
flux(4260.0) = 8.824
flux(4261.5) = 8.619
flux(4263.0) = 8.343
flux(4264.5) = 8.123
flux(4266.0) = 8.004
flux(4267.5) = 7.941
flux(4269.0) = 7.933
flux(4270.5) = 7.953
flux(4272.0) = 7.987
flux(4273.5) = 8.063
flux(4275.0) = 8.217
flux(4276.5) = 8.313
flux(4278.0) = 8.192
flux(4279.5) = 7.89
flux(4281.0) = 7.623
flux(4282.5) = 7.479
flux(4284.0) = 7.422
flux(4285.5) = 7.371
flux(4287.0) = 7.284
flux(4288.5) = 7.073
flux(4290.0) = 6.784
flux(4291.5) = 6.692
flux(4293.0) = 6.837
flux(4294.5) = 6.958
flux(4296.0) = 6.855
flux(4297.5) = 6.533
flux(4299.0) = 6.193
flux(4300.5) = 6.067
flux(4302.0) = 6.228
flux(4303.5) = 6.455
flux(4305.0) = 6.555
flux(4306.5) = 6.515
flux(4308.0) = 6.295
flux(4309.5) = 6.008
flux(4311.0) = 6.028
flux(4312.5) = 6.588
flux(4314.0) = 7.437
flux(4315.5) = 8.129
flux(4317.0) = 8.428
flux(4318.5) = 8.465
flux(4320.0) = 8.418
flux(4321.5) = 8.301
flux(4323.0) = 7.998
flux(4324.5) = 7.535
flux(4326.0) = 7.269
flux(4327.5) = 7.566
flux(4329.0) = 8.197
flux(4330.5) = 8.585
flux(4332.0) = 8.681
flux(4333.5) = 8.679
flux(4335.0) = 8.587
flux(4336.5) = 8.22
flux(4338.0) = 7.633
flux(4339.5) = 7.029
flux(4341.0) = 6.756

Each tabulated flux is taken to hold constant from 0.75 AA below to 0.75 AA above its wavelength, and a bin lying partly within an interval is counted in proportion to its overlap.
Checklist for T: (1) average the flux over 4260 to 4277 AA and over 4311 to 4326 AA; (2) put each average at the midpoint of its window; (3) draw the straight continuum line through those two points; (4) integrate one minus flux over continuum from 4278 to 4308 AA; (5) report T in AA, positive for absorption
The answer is 4.1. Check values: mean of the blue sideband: 8.16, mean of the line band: 6.9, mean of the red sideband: 7.79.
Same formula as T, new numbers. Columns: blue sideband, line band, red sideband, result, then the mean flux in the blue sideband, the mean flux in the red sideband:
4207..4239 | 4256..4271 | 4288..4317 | -2.27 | 7.82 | 6.69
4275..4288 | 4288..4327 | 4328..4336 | 5.28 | 7.71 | 8.5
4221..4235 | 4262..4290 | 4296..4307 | -4.09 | 7.63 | 6.39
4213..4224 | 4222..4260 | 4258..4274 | 1.09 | 8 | 8.23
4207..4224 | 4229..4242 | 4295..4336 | 0.40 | 8.08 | 7.36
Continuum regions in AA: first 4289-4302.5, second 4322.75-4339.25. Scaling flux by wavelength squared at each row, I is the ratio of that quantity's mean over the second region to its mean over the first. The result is 1.24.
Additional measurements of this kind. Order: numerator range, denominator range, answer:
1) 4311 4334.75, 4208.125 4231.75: 1.06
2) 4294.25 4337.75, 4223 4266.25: 0.96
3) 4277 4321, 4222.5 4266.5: 0.91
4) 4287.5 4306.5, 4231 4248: 0.87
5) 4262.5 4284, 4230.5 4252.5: 1.04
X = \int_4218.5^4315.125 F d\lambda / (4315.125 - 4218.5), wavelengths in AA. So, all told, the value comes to 7.54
